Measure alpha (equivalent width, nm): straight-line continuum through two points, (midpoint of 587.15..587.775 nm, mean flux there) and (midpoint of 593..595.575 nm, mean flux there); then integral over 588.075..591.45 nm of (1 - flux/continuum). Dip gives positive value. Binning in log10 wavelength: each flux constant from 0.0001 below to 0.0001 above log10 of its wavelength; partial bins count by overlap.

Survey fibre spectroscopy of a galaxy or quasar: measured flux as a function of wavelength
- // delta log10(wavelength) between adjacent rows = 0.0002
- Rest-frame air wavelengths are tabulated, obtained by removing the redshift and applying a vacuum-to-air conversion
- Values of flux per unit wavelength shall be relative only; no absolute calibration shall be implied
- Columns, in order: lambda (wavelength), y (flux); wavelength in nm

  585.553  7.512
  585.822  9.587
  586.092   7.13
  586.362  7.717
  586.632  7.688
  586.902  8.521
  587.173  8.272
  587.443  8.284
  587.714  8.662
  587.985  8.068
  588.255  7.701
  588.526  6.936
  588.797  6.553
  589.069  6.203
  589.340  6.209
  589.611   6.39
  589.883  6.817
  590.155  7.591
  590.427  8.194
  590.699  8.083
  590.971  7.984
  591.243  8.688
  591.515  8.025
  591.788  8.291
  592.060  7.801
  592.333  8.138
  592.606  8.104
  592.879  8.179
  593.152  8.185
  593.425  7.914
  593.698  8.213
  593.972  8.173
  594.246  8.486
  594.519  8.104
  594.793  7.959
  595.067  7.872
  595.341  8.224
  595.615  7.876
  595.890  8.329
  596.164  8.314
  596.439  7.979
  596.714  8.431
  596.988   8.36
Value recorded 0.405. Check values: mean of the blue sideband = 8.4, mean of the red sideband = 8.12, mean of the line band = 7.31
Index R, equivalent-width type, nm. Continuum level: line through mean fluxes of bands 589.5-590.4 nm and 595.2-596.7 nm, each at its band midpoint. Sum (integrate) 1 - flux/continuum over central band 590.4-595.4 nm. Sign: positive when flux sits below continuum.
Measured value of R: -0.34 nm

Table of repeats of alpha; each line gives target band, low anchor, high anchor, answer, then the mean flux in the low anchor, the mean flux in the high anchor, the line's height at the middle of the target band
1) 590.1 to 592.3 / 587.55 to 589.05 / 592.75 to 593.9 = -0.069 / 7.49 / 8.13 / 7.86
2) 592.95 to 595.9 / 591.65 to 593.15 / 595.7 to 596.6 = 0.013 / 8.11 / 8.19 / 8.15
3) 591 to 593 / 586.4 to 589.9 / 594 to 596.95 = -0.089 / 7.44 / 8.17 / 7.82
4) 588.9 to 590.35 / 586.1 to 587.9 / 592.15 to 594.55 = 0.255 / 8.11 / 8.16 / 8.13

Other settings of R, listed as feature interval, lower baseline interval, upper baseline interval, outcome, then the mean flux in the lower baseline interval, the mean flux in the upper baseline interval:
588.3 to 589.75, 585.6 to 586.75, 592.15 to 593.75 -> 0.272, 8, 8.11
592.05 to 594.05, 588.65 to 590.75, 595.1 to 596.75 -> -0.132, 6.96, 8.15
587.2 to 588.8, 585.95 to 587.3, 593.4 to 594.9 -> 0.018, 7.87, 8.16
